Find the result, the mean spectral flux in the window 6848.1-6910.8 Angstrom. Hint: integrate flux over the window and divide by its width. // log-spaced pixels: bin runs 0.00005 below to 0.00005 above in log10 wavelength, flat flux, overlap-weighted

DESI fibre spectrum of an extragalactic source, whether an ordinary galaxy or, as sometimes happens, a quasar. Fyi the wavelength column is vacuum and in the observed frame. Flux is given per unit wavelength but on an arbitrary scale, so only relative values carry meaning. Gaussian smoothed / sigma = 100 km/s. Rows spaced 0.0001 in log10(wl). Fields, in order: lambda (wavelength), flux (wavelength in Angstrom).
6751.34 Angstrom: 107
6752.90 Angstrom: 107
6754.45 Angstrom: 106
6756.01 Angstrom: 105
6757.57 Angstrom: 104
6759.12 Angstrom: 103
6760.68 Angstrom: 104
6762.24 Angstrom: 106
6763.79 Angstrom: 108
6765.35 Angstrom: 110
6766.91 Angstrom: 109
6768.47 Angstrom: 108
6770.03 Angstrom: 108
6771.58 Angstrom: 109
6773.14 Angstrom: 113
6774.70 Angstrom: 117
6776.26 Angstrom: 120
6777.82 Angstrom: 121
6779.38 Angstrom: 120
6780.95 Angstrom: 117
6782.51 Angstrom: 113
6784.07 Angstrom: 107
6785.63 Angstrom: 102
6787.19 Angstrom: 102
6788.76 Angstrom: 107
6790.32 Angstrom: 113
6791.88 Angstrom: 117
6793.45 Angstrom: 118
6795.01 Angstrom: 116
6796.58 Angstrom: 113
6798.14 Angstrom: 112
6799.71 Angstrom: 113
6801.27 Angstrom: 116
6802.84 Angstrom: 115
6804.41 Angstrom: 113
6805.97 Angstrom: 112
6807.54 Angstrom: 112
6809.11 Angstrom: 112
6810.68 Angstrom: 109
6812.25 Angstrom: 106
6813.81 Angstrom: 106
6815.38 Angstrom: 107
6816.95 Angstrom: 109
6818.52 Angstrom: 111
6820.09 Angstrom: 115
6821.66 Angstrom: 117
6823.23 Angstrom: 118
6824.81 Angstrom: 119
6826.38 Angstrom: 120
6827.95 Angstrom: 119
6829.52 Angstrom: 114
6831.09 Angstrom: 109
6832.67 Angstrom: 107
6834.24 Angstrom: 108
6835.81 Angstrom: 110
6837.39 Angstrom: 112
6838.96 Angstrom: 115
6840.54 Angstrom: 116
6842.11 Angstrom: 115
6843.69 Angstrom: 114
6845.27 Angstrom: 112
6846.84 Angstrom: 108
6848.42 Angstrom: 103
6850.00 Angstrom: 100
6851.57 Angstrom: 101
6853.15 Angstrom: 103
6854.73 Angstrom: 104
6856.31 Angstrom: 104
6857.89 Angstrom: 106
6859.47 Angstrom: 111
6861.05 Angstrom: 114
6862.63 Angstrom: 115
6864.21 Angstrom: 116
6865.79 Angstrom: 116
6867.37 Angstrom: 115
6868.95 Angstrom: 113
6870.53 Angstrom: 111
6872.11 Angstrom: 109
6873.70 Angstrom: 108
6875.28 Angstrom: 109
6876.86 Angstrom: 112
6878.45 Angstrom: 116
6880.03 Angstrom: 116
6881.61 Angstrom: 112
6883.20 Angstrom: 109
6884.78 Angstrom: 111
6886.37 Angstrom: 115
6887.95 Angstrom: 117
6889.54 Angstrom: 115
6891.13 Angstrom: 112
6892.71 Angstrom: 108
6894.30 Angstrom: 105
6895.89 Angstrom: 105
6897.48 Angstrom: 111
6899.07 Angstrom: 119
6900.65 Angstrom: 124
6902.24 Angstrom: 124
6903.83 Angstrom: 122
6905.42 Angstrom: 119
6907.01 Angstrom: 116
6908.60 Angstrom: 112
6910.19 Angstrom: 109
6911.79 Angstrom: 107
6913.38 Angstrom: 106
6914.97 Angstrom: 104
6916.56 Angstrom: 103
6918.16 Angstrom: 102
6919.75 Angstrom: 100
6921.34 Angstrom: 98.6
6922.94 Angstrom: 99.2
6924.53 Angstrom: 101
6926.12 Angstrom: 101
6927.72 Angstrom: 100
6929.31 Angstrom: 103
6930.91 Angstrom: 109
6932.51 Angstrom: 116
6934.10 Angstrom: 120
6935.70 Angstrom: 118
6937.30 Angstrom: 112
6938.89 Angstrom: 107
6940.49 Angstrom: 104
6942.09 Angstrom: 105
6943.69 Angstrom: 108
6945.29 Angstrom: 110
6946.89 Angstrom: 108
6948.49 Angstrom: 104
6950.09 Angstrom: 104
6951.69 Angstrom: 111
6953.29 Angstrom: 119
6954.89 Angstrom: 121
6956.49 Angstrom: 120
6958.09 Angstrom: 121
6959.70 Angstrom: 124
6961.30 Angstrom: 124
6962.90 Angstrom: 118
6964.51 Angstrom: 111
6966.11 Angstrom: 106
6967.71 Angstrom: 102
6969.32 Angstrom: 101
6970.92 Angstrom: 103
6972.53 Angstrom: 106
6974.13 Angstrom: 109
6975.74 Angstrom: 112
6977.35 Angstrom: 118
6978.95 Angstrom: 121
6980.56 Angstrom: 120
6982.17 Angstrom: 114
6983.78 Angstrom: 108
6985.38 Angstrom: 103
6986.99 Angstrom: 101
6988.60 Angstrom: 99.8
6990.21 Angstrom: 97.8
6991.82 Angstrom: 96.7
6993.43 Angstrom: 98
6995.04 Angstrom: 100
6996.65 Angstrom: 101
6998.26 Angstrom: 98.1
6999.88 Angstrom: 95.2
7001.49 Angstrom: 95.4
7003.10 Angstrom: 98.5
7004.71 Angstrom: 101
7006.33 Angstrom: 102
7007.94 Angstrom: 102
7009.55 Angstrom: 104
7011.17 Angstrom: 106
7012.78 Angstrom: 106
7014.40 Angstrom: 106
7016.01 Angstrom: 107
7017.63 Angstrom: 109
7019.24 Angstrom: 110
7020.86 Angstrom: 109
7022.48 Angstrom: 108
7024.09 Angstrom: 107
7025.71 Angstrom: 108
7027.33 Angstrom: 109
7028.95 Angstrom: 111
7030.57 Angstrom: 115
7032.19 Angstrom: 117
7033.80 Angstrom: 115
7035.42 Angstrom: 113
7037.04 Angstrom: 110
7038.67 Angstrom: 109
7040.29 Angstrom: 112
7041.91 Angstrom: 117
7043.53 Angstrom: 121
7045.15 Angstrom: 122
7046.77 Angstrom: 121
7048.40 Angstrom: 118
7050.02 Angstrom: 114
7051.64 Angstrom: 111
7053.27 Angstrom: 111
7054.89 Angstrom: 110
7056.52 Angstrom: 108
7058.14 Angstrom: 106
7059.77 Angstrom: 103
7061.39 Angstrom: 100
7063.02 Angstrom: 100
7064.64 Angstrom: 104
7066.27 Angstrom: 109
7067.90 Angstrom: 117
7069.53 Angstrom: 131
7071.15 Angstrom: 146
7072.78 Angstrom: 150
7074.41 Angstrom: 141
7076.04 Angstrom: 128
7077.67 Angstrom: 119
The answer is 112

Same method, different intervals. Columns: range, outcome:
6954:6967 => 118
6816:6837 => 113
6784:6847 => 112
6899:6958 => 110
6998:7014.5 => 101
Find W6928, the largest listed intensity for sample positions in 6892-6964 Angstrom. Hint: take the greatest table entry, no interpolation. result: 124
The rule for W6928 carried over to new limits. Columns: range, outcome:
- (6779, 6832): 120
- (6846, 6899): 117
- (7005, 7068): 122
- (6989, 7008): 102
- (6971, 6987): 121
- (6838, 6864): 116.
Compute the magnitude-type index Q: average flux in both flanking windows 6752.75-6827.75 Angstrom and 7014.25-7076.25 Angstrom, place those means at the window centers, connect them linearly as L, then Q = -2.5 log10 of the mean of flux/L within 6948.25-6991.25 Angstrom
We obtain 0.02 mag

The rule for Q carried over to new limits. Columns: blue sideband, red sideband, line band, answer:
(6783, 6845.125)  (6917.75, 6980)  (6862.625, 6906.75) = -0.03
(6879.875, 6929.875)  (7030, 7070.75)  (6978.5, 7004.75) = 0.09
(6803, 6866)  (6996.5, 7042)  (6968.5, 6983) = -0.04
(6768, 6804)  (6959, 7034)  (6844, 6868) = 0.02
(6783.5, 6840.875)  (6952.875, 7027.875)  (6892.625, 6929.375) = 0.01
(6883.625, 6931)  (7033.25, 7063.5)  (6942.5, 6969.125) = -0.03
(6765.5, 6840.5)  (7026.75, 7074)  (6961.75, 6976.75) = 0.06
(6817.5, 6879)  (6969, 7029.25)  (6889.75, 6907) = -0.05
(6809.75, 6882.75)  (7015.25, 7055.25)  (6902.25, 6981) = 0.02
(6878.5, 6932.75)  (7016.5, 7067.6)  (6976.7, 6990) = 0.00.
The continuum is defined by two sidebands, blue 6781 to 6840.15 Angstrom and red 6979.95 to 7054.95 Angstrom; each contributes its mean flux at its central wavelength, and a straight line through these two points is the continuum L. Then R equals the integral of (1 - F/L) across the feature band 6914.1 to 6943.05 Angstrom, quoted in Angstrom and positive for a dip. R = 1.0 Angstrom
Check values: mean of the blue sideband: 112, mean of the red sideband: 108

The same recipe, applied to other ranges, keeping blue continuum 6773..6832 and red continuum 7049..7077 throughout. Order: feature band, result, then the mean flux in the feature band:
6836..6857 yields 1.0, 108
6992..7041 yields 4.4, 106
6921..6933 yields 1.2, 103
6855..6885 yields 0.7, 112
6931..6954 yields 1.0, 110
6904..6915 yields 0.3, 111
